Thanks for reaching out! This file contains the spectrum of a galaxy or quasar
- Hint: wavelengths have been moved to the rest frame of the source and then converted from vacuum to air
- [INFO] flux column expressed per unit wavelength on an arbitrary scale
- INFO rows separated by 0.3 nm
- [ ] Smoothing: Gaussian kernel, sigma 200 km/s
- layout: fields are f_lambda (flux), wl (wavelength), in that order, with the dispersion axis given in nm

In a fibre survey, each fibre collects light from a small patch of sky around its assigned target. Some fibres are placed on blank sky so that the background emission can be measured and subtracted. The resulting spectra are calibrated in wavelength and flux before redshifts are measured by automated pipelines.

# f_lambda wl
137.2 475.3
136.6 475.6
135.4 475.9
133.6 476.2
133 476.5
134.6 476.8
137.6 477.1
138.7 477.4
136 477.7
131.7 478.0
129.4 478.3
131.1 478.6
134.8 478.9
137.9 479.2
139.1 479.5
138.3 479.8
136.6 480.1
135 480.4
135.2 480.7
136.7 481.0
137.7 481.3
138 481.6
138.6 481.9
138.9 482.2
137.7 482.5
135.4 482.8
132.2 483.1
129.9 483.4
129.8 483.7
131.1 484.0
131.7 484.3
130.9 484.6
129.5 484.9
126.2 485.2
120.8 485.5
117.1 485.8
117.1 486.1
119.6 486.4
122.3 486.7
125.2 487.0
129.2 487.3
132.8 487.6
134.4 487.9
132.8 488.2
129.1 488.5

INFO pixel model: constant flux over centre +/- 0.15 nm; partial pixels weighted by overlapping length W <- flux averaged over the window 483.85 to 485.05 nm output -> 131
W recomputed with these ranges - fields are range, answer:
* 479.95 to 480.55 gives 136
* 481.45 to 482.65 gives 138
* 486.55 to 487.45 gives 126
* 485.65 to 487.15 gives 120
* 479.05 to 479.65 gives 138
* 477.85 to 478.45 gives 131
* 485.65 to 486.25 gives 117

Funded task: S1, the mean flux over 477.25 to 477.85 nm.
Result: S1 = 137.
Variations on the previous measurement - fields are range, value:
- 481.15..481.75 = 138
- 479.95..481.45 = 136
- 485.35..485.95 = 119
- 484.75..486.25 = 122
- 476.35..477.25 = 135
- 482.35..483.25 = 135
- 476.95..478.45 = 135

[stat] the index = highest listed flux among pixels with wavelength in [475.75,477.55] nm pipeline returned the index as 138.7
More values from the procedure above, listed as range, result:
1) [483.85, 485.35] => 131.7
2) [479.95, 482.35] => 138.9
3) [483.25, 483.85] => 129.9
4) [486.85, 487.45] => 129.2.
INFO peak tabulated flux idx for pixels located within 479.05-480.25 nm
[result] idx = 139.1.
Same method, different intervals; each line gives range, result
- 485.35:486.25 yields 120.8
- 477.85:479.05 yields 134.8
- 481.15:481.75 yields 138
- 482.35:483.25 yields 137.7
